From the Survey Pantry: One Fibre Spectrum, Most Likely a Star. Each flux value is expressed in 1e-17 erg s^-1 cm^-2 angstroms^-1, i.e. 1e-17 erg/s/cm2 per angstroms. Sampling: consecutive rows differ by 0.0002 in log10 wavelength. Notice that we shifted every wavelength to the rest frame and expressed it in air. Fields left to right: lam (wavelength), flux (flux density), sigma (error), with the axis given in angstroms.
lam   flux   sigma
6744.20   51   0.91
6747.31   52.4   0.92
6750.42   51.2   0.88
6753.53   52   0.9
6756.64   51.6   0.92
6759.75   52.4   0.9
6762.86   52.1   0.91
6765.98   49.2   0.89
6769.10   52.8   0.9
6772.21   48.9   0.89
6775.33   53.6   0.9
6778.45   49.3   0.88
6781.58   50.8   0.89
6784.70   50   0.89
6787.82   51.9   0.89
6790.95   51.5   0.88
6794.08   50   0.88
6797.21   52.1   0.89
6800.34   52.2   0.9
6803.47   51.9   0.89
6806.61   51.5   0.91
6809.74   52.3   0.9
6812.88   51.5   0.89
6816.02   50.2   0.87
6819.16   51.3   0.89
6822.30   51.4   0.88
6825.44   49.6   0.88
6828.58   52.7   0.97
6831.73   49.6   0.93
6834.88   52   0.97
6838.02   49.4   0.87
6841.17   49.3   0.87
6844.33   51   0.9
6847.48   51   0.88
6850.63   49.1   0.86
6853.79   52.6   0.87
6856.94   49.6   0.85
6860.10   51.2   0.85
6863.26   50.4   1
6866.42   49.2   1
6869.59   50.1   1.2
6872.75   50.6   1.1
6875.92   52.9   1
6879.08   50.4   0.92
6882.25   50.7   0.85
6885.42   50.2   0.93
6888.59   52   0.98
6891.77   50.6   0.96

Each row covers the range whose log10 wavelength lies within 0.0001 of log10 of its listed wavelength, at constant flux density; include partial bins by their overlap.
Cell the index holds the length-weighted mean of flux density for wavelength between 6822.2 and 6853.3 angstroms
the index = 50.5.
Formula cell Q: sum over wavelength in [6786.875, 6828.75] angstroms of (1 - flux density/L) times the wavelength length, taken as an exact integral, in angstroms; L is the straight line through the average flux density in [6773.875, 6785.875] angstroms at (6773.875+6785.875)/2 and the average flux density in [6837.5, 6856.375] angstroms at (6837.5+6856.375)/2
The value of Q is -0.6 angstroms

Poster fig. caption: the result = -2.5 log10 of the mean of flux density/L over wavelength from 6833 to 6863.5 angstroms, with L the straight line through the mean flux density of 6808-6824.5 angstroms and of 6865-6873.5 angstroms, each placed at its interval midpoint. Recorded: 0.00 mag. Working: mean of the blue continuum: 51.3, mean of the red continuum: 49.9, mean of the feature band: 50.6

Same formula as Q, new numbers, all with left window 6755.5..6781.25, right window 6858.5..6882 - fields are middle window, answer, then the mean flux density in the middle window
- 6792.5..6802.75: -0.1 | 51.5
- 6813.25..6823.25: 0.0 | 51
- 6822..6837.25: 0.0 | 51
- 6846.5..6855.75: 0.0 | 50.9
